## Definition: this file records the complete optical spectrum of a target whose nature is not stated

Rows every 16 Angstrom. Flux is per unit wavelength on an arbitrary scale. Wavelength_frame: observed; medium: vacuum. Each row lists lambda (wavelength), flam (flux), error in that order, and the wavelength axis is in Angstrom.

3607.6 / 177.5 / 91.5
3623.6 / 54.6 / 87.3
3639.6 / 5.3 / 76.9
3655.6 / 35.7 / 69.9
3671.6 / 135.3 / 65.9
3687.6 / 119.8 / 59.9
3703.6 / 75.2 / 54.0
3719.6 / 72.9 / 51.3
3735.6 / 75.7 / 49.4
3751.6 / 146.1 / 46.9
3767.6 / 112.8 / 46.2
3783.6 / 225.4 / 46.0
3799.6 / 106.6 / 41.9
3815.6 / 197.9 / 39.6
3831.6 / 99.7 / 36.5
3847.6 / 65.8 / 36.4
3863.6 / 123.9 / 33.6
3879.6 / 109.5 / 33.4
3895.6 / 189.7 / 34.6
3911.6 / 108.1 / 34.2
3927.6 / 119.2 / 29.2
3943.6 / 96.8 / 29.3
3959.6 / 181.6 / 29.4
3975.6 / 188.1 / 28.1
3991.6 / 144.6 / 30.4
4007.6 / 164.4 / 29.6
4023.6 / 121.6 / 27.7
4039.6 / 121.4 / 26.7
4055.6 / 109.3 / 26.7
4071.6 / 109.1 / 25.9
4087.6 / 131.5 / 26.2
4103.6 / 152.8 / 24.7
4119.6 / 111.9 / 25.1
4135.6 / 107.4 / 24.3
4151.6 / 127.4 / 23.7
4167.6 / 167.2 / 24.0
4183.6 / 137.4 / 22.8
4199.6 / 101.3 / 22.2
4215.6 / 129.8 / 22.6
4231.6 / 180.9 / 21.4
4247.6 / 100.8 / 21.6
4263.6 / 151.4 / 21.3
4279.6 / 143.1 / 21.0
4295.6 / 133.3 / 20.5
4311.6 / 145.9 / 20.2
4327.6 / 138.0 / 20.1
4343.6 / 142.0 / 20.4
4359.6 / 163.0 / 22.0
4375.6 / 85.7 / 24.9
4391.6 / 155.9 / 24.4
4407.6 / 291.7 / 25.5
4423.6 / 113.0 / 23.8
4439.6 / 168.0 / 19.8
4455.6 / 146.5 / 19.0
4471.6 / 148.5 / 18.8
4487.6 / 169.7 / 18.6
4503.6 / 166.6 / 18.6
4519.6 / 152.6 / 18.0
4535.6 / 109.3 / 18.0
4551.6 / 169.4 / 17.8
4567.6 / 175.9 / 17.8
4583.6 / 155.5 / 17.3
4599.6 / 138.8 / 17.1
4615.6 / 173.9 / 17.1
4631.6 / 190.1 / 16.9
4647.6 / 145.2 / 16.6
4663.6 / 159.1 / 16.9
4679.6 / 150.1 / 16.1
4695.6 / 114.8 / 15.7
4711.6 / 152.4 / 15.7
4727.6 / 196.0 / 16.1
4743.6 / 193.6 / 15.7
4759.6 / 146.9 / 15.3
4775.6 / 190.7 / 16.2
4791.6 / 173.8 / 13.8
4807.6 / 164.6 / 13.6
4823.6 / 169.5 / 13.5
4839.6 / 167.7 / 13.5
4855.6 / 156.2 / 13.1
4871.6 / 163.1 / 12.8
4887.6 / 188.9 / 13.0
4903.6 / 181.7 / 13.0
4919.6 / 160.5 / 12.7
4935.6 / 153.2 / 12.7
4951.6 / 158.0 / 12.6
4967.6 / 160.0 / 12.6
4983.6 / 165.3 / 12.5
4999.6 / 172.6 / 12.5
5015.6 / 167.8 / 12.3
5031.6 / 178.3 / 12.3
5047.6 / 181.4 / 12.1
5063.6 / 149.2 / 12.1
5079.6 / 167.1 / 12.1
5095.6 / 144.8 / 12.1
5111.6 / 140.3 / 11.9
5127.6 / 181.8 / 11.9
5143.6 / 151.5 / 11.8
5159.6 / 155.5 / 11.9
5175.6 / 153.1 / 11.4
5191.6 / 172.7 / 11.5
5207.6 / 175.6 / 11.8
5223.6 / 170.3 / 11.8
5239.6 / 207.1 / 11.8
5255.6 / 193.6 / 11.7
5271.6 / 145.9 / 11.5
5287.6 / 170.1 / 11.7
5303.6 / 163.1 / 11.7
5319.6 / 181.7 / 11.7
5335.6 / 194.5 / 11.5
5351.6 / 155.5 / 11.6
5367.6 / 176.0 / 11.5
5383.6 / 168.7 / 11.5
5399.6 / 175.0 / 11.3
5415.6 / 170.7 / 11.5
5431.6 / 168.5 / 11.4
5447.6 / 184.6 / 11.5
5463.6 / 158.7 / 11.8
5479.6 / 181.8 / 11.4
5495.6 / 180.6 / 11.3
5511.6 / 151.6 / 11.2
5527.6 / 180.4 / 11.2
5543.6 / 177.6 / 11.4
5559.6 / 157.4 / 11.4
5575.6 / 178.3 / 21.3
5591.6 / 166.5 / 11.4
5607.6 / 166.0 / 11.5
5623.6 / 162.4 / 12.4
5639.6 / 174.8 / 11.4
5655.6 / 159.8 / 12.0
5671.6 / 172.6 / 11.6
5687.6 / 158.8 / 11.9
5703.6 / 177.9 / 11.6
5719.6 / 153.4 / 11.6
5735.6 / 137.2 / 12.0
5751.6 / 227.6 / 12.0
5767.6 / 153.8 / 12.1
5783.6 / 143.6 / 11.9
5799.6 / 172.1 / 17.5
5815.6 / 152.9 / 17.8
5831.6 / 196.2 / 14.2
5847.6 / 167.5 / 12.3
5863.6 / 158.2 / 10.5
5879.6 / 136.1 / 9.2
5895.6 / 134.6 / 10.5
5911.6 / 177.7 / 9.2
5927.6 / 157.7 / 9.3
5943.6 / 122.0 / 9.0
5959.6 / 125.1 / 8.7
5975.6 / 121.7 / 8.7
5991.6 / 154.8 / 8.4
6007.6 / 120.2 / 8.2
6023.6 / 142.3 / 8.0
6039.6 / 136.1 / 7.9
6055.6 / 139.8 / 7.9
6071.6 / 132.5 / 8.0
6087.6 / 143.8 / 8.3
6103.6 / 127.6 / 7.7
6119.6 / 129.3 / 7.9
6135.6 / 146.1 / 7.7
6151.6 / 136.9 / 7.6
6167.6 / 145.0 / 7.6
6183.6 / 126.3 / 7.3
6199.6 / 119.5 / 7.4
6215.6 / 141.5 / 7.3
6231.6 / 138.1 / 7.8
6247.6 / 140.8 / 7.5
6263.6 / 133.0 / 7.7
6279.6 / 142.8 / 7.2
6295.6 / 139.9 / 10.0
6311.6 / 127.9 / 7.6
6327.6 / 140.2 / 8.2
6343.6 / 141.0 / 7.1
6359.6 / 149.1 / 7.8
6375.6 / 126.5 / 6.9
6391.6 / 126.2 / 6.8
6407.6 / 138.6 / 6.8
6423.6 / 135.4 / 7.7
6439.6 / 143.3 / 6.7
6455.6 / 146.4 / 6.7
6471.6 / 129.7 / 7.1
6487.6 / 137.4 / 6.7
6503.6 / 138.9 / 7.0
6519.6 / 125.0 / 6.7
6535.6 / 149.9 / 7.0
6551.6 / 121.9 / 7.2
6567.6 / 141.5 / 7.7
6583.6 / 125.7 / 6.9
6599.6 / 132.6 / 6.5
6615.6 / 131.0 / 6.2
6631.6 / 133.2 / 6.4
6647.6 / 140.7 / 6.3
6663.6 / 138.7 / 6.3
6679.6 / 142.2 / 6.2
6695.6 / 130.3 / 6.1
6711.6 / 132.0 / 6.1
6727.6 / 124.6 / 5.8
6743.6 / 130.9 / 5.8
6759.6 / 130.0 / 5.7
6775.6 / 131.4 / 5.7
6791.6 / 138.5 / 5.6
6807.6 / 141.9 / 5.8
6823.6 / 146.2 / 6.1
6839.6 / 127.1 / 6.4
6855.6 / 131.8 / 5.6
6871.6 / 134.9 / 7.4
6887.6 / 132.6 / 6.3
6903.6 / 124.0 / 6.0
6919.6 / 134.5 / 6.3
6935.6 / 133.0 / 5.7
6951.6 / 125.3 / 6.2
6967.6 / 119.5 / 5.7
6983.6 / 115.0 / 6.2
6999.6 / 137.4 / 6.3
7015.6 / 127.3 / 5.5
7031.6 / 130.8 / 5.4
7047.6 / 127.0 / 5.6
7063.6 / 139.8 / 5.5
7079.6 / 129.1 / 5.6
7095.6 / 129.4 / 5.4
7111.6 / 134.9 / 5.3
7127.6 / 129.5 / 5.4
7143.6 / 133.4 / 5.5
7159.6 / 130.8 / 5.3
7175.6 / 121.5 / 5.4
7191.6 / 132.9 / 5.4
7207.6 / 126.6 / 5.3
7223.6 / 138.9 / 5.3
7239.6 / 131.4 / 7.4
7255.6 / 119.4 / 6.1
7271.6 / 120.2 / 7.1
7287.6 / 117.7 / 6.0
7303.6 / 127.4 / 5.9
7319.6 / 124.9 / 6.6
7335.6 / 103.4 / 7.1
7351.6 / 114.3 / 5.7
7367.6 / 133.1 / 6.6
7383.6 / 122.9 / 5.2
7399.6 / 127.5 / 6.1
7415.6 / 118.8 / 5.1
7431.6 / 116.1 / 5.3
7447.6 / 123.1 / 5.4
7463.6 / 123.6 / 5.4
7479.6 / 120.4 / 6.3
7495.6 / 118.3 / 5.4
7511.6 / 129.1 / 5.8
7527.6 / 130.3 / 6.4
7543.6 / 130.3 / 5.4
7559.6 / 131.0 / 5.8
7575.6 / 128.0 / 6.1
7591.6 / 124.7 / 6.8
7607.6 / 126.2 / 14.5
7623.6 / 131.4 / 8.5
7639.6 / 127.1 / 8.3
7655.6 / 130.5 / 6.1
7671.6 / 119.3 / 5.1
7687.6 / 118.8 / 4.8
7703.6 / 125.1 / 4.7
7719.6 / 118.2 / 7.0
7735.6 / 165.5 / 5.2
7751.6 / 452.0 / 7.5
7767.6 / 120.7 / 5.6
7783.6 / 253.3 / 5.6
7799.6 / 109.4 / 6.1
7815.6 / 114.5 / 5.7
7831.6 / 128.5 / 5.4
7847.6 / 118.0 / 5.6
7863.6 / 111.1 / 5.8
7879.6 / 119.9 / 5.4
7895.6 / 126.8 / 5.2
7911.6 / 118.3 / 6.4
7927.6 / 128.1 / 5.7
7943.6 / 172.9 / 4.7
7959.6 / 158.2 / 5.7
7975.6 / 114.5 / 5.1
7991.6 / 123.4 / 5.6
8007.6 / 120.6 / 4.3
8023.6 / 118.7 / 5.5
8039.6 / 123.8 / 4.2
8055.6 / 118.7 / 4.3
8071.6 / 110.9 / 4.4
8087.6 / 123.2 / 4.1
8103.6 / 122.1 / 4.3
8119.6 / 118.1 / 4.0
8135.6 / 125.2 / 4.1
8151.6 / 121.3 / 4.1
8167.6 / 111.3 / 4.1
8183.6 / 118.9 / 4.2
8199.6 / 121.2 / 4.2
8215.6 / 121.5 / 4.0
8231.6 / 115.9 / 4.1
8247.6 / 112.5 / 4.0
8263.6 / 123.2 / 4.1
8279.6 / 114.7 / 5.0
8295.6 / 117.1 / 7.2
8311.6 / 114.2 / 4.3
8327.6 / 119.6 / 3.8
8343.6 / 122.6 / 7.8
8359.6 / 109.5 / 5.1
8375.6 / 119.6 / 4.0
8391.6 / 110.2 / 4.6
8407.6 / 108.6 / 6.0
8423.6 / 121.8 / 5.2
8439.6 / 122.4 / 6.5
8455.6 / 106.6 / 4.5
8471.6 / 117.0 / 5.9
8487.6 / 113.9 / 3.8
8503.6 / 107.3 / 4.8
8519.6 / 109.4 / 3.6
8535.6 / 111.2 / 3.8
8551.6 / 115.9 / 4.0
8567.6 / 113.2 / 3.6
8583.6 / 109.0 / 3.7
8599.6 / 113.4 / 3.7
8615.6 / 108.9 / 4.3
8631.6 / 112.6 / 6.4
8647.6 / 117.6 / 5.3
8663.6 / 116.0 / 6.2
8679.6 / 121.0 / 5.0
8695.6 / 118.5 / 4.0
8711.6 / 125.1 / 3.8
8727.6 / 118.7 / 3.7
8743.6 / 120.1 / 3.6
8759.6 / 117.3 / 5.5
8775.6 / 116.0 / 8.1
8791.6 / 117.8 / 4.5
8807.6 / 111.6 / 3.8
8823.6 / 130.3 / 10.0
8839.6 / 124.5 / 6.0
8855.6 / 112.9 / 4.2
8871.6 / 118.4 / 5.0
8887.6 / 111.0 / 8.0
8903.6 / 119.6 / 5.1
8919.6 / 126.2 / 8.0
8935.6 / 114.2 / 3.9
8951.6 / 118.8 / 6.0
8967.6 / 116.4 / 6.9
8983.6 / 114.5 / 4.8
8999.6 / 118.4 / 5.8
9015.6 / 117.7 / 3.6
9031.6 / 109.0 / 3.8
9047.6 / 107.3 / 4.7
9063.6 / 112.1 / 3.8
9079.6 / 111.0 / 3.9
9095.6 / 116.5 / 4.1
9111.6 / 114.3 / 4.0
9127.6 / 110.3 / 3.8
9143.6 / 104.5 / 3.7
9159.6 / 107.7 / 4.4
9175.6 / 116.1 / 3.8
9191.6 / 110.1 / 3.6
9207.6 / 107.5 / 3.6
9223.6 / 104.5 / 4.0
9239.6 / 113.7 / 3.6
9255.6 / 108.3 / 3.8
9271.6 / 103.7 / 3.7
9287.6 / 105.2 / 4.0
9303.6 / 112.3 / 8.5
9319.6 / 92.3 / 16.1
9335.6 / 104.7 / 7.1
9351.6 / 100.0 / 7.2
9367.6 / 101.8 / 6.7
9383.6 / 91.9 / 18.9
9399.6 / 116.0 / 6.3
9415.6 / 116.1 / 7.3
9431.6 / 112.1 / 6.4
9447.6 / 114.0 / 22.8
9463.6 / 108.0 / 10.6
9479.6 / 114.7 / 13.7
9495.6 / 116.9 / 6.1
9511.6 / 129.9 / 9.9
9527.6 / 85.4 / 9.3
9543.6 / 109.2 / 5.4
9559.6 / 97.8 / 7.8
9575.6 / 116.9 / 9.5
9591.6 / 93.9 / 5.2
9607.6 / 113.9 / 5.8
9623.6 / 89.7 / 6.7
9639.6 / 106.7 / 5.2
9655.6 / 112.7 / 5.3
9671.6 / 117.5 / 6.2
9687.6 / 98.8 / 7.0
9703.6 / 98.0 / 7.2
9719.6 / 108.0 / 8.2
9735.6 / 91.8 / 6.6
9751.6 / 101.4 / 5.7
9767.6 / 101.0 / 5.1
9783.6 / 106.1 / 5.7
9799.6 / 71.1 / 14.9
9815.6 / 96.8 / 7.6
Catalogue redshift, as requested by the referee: 0.182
